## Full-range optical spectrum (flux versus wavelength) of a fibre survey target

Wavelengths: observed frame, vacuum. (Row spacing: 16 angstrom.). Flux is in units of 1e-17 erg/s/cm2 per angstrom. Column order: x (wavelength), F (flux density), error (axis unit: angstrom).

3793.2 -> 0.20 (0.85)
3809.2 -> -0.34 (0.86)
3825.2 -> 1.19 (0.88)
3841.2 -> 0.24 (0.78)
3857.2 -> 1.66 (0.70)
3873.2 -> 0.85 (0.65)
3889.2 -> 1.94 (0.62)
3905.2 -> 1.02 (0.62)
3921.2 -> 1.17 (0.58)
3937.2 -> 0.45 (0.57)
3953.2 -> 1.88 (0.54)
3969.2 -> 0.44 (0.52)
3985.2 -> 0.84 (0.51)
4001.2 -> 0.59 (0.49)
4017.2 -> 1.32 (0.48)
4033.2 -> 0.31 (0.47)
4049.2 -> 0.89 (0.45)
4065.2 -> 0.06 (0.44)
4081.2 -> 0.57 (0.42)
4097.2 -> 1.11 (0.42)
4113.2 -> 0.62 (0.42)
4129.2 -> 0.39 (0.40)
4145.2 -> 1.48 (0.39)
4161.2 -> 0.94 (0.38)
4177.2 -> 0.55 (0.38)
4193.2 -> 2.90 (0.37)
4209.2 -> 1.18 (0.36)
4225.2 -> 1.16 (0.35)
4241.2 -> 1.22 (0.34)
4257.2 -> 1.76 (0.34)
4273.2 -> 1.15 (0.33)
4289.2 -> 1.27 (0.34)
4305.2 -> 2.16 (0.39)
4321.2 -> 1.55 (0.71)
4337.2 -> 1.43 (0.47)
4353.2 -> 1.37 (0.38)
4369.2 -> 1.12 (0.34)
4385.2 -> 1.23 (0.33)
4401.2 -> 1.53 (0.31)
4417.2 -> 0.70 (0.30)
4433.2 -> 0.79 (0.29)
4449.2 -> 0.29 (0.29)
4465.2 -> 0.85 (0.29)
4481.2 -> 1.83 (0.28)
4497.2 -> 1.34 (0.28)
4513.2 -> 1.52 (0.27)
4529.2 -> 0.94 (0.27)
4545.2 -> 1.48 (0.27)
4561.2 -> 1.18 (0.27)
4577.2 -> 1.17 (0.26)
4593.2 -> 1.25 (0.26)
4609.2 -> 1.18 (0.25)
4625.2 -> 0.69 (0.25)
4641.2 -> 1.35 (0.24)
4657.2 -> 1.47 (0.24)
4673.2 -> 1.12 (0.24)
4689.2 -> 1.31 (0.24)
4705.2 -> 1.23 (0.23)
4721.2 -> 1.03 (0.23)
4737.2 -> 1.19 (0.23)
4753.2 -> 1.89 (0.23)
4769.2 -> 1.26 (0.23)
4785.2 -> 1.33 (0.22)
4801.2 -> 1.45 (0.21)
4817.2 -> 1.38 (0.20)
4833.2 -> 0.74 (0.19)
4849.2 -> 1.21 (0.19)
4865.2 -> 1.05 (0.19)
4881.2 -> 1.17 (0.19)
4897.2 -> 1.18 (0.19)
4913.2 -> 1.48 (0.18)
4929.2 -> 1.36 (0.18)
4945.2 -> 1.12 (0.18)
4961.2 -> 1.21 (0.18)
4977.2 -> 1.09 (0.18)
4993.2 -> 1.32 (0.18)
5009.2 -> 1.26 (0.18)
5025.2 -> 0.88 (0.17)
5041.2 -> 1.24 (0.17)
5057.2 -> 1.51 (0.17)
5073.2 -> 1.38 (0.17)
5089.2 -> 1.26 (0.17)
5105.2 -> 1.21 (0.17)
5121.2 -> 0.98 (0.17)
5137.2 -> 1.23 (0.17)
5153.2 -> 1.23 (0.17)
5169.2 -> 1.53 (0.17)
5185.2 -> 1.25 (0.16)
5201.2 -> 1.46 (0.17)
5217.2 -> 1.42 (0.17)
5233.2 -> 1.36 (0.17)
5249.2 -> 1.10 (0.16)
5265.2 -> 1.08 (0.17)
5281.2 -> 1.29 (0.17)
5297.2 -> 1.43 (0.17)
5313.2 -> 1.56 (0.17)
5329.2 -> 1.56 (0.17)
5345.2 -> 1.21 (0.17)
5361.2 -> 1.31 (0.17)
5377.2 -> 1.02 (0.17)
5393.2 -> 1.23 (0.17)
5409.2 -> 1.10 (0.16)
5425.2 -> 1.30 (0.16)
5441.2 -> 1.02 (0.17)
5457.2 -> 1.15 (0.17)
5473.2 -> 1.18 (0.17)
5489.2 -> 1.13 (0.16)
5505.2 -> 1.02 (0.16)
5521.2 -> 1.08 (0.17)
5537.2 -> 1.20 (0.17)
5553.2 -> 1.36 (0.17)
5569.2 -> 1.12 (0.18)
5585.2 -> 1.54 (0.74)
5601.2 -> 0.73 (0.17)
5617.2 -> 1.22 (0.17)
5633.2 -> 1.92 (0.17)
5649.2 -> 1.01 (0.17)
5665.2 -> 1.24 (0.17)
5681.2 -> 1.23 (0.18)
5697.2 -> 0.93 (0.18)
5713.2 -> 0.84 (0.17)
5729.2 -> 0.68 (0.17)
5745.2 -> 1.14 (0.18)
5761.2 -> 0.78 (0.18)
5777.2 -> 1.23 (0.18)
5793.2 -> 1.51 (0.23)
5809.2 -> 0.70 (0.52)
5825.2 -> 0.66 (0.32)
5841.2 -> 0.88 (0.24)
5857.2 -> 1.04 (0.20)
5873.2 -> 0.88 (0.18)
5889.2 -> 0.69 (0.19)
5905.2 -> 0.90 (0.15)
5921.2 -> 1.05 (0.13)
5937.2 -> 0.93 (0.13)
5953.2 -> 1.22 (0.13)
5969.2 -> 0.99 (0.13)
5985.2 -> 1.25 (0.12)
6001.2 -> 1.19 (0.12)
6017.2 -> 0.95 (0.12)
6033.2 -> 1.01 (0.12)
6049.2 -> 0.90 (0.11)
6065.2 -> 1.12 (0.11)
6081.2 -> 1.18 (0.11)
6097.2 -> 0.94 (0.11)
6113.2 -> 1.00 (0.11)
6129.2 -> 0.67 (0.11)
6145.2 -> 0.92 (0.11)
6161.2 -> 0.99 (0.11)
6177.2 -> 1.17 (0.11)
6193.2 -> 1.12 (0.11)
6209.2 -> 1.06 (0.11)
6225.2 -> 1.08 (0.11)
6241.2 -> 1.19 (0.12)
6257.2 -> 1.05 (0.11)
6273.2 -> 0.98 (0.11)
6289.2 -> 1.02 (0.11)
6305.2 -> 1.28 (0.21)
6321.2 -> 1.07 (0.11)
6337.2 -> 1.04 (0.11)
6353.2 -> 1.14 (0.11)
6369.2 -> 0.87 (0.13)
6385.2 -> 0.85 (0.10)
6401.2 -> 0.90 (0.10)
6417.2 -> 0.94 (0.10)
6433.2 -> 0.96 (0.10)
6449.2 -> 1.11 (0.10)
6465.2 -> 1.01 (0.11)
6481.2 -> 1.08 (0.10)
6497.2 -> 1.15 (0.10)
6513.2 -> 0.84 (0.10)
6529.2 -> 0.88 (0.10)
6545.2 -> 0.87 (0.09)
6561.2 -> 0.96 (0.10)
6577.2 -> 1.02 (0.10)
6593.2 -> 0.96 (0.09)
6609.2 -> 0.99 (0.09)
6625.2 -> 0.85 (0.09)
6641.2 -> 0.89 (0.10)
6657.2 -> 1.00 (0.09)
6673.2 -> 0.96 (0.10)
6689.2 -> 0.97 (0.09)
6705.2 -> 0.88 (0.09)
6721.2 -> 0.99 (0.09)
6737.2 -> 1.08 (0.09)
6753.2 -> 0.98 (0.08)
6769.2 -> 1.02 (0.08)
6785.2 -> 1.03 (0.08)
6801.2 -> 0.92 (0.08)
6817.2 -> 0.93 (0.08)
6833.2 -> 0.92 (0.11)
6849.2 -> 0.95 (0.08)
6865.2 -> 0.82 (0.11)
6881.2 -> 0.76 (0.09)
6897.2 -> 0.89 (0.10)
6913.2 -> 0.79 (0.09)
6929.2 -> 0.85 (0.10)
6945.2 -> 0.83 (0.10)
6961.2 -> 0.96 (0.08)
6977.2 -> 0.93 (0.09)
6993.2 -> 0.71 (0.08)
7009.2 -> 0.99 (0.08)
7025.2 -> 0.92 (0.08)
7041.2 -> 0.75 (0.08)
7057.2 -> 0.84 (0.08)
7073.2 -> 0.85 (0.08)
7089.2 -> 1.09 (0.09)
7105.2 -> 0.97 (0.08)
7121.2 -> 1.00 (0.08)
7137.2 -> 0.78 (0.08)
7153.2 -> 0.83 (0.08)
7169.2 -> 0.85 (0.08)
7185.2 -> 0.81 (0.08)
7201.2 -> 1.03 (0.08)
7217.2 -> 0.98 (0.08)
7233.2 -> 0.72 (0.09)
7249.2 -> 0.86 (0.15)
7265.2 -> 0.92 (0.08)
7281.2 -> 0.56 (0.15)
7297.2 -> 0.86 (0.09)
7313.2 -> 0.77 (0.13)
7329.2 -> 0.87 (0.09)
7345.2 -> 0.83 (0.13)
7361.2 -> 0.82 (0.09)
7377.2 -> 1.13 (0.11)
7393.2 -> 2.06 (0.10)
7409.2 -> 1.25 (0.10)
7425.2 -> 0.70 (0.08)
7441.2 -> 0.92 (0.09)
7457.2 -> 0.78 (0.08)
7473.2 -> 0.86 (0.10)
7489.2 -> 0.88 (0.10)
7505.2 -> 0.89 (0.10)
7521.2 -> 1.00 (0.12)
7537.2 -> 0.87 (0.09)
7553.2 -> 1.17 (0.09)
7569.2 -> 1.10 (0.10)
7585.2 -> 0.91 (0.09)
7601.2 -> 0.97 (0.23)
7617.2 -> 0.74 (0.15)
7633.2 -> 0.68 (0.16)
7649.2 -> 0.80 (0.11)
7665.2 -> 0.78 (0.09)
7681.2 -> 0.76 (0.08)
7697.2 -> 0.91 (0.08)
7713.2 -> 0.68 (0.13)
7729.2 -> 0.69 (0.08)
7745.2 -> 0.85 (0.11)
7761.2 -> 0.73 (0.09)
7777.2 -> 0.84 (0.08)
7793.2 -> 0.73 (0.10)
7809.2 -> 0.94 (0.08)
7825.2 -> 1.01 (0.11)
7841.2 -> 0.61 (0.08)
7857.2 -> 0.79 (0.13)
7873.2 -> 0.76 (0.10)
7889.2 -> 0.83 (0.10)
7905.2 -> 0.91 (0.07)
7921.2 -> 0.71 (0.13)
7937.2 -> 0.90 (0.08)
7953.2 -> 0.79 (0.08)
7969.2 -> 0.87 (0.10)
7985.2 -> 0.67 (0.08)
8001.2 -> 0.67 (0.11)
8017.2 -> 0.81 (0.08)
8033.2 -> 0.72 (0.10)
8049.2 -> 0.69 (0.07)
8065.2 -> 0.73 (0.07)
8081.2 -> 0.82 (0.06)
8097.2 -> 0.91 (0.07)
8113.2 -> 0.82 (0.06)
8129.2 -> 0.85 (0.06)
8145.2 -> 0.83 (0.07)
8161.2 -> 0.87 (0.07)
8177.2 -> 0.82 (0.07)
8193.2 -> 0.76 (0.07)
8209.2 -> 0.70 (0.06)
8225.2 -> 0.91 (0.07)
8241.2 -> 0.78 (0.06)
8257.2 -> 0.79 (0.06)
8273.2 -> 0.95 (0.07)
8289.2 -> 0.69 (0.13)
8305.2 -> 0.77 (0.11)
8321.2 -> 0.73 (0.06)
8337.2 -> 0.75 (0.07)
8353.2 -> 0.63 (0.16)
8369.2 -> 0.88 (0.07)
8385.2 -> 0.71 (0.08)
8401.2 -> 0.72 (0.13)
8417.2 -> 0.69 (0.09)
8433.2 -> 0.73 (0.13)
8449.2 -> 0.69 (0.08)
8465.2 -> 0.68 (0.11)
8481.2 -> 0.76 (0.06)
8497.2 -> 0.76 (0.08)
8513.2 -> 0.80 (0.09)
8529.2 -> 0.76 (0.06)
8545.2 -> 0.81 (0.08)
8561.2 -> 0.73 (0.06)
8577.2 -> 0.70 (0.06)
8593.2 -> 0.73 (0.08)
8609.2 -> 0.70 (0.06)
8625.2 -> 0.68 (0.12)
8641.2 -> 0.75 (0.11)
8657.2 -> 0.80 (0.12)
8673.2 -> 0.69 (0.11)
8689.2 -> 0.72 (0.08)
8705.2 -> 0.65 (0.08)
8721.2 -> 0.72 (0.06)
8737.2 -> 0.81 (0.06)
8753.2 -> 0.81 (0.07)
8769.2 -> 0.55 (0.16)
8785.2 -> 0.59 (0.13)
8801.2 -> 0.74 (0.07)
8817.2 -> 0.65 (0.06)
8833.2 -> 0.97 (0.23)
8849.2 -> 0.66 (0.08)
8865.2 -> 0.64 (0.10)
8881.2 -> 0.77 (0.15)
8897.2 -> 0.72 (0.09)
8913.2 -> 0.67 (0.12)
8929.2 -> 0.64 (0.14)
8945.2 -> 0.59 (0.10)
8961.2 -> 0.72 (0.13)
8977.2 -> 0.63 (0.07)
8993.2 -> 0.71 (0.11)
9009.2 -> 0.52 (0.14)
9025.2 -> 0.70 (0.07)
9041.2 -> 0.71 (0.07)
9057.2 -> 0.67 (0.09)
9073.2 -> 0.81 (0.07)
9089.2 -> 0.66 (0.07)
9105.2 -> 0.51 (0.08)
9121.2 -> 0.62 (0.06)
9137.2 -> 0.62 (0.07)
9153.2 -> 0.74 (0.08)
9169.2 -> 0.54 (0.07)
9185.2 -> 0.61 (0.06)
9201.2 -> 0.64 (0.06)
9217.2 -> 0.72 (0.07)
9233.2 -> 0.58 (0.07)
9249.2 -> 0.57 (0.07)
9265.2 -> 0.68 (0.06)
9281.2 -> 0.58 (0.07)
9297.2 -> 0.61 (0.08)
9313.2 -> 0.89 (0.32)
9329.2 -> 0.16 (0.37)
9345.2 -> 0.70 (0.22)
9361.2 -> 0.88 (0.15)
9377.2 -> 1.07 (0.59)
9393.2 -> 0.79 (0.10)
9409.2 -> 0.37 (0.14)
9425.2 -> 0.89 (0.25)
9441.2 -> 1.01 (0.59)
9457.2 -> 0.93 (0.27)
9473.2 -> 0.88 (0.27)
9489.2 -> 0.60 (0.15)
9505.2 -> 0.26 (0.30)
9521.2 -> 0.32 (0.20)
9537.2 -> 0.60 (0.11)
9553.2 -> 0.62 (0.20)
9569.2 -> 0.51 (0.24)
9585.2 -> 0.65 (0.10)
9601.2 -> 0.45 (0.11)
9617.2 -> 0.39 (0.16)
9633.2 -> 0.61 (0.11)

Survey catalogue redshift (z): 0.125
